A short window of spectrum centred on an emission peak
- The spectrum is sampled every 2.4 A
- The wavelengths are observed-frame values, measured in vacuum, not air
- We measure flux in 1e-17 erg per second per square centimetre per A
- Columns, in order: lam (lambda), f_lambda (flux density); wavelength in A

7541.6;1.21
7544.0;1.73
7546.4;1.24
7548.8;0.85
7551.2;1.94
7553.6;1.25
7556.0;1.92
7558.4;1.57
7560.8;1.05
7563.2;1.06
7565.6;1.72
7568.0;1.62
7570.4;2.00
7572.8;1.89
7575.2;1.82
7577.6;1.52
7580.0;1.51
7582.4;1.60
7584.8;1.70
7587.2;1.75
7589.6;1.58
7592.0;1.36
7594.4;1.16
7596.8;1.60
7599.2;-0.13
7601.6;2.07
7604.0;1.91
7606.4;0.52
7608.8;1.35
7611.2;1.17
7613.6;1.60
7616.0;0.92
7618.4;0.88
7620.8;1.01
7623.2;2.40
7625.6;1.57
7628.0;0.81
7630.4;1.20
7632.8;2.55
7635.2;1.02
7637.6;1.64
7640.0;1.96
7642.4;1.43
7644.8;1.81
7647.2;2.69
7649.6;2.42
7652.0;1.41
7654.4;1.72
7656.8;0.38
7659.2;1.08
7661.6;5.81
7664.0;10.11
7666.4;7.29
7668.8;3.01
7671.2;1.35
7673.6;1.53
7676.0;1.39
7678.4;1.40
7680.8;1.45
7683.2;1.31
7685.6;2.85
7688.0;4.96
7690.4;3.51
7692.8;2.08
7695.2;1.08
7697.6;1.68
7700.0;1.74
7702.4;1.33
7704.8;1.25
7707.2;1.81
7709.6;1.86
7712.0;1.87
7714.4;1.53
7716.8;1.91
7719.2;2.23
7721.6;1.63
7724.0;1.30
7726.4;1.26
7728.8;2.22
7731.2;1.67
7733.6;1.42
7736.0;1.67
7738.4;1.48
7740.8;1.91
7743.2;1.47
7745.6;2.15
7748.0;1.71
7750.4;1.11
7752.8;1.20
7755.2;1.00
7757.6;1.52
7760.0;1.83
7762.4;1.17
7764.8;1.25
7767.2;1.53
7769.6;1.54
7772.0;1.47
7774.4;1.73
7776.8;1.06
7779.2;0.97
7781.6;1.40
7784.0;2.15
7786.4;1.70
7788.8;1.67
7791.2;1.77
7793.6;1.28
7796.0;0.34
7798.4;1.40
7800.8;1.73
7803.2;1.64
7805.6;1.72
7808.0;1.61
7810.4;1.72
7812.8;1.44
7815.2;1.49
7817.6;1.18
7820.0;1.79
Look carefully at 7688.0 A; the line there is [N II]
